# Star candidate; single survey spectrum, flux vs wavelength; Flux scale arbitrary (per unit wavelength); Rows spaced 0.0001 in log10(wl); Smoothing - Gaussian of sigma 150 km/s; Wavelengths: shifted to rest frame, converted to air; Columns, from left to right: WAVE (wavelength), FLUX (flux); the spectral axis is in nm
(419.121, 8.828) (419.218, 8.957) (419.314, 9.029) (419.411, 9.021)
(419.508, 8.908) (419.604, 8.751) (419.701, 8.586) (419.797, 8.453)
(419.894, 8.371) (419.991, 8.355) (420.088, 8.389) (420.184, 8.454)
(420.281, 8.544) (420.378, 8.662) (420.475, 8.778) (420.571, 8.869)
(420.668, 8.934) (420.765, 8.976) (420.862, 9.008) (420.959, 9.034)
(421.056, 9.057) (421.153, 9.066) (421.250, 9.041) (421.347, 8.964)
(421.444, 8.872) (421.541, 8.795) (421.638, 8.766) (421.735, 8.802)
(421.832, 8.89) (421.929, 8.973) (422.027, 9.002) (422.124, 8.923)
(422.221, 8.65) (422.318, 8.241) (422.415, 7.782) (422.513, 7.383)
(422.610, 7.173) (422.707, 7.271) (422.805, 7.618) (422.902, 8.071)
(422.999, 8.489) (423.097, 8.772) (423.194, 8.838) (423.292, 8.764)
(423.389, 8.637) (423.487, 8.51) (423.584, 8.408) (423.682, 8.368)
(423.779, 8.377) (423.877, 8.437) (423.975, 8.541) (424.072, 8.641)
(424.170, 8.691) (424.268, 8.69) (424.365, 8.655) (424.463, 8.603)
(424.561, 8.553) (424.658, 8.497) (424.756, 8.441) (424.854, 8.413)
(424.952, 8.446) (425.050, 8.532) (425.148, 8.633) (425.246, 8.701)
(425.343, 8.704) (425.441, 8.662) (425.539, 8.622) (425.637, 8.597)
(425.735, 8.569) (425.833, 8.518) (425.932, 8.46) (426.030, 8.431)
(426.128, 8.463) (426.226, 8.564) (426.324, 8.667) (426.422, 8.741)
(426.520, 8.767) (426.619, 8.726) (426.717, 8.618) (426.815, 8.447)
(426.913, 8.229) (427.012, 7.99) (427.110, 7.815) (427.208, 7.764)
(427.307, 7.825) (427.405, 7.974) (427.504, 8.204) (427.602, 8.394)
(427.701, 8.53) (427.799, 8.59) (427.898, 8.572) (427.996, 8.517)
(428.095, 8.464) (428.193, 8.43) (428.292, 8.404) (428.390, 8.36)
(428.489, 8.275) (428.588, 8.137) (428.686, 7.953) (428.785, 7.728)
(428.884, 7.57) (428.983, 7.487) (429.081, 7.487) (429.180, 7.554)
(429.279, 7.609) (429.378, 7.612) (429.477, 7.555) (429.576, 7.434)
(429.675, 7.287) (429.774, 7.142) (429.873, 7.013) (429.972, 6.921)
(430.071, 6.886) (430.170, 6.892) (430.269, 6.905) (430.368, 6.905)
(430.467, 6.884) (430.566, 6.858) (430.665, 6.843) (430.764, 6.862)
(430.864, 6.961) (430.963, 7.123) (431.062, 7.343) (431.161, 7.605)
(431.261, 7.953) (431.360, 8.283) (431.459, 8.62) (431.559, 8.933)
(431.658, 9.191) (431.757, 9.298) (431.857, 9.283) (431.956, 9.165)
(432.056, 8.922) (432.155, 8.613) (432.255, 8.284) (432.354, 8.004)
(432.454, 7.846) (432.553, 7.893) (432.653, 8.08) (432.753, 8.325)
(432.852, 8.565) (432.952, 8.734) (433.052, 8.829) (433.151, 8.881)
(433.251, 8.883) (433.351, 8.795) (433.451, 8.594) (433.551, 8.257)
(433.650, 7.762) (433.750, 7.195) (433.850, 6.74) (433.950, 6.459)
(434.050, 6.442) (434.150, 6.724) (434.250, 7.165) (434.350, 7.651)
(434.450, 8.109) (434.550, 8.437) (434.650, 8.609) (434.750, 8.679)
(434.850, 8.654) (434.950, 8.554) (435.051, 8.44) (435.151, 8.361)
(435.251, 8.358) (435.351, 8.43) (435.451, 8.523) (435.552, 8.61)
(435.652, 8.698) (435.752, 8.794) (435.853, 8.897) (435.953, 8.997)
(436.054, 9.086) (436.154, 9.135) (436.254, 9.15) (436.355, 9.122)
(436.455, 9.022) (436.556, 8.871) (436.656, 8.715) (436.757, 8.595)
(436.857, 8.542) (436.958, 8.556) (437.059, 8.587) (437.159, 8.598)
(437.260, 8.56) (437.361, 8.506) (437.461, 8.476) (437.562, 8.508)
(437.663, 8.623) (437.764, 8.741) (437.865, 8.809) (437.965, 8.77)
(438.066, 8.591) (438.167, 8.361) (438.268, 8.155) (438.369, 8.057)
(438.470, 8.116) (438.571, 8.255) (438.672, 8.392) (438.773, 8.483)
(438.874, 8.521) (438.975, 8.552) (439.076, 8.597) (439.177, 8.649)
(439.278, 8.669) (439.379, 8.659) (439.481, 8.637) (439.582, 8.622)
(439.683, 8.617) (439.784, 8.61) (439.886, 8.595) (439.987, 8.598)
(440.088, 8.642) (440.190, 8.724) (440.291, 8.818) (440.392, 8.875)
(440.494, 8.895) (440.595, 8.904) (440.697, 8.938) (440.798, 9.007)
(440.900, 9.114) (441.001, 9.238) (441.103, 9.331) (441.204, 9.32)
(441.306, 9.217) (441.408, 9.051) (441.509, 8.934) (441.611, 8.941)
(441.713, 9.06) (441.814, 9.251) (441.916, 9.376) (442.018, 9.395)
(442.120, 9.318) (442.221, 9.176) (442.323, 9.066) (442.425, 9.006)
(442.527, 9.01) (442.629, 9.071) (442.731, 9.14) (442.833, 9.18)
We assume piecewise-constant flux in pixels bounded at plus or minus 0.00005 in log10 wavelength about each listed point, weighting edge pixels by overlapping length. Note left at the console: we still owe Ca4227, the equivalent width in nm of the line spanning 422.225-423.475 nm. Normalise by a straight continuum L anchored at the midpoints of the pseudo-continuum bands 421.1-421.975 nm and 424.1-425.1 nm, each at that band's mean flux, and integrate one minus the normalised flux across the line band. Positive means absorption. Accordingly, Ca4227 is 0.091 nm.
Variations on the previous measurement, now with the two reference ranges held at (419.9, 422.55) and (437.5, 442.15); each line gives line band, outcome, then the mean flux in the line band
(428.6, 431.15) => 0.43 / 7.25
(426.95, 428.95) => 0.13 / 8.17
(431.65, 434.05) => 0.12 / 8.3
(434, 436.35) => 0.10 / 8.38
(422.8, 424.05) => 0.03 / 8.49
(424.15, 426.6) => 0.04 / 8.58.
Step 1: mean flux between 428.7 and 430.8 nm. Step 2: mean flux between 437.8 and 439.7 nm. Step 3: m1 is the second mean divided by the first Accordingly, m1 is 1.18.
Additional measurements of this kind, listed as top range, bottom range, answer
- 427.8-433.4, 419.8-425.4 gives 0.93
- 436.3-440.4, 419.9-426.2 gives 1.00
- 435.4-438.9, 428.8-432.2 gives 1.13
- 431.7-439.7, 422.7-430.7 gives 1.04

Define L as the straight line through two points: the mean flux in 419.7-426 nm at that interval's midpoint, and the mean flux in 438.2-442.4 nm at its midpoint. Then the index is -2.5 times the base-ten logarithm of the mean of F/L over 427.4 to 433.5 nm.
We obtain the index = 0.09 mag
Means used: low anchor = 8.56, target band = 7.99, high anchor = 8.81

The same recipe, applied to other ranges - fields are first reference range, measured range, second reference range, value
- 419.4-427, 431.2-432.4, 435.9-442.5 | 0.00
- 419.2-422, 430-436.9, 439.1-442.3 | 0.09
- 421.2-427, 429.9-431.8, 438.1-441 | 0.14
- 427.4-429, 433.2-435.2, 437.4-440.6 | 0.07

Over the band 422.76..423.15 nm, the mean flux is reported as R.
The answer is 8.26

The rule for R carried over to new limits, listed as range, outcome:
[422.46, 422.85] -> 7.35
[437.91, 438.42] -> 8.4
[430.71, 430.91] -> 6.89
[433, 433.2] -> 8.87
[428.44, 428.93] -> 7.93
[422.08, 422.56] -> 8.19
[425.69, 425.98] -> 8.49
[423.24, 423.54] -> 8.63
